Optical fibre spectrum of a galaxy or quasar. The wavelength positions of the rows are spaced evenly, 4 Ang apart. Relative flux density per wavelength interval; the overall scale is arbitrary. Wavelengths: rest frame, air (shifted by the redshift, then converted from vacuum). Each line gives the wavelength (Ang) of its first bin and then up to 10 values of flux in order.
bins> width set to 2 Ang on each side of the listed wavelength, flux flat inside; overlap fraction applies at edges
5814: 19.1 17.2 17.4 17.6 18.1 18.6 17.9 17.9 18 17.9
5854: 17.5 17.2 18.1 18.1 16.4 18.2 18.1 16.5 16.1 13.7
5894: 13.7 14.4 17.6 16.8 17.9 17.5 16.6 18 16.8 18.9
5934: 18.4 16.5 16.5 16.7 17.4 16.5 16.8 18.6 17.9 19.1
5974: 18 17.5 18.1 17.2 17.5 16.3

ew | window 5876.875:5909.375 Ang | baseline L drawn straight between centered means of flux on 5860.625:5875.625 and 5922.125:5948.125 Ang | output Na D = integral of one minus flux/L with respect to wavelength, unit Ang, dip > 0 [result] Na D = 3.1 Ang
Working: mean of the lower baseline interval 17.7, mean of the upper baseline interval 17.4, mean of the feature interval 15.9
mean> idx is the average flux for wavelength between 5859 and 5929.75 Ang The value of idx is 16.8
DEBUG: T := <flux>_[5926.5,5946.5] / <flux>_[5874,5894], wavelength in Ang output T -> 1.08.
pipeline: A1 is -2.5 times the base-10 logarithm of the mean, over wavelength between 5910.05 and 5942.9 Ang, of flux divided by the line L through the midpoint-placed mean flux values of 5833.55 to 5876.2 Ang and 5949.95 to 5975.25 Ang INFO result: 0.02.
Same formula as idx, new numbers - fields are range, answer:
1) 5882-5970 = 16.9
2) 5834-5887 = 17.6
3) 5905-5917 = 17.4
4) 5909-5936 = 17.7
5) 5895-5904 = 15.7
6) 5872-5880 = 18.1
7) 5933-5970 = 17.3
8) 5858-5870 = 17.7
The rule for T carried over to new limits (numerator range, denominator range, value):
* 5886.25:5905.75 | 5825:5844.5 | 0.84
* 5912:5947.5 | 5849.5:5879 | 0.98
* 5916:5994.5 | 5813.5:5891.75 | 1.00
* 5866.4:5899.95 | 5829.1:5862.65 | 0.89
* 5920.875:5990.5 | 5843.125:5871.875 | 1.00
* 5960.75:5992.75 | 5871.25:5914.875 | 1.09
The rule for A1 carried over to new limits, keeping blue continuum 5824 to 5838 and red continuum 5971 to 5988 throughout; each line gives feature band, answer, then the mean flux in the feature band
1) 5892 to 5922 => 0.092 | 16.5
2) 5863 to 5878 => 0.020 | 17.7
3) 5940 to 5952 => 0.061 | 16.9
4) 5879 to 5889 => 0.111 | 16.2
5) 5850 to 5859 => 0.033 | 17.5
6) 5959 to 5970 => -0.028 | 18.3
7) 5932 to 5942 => 0.037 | 17.3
